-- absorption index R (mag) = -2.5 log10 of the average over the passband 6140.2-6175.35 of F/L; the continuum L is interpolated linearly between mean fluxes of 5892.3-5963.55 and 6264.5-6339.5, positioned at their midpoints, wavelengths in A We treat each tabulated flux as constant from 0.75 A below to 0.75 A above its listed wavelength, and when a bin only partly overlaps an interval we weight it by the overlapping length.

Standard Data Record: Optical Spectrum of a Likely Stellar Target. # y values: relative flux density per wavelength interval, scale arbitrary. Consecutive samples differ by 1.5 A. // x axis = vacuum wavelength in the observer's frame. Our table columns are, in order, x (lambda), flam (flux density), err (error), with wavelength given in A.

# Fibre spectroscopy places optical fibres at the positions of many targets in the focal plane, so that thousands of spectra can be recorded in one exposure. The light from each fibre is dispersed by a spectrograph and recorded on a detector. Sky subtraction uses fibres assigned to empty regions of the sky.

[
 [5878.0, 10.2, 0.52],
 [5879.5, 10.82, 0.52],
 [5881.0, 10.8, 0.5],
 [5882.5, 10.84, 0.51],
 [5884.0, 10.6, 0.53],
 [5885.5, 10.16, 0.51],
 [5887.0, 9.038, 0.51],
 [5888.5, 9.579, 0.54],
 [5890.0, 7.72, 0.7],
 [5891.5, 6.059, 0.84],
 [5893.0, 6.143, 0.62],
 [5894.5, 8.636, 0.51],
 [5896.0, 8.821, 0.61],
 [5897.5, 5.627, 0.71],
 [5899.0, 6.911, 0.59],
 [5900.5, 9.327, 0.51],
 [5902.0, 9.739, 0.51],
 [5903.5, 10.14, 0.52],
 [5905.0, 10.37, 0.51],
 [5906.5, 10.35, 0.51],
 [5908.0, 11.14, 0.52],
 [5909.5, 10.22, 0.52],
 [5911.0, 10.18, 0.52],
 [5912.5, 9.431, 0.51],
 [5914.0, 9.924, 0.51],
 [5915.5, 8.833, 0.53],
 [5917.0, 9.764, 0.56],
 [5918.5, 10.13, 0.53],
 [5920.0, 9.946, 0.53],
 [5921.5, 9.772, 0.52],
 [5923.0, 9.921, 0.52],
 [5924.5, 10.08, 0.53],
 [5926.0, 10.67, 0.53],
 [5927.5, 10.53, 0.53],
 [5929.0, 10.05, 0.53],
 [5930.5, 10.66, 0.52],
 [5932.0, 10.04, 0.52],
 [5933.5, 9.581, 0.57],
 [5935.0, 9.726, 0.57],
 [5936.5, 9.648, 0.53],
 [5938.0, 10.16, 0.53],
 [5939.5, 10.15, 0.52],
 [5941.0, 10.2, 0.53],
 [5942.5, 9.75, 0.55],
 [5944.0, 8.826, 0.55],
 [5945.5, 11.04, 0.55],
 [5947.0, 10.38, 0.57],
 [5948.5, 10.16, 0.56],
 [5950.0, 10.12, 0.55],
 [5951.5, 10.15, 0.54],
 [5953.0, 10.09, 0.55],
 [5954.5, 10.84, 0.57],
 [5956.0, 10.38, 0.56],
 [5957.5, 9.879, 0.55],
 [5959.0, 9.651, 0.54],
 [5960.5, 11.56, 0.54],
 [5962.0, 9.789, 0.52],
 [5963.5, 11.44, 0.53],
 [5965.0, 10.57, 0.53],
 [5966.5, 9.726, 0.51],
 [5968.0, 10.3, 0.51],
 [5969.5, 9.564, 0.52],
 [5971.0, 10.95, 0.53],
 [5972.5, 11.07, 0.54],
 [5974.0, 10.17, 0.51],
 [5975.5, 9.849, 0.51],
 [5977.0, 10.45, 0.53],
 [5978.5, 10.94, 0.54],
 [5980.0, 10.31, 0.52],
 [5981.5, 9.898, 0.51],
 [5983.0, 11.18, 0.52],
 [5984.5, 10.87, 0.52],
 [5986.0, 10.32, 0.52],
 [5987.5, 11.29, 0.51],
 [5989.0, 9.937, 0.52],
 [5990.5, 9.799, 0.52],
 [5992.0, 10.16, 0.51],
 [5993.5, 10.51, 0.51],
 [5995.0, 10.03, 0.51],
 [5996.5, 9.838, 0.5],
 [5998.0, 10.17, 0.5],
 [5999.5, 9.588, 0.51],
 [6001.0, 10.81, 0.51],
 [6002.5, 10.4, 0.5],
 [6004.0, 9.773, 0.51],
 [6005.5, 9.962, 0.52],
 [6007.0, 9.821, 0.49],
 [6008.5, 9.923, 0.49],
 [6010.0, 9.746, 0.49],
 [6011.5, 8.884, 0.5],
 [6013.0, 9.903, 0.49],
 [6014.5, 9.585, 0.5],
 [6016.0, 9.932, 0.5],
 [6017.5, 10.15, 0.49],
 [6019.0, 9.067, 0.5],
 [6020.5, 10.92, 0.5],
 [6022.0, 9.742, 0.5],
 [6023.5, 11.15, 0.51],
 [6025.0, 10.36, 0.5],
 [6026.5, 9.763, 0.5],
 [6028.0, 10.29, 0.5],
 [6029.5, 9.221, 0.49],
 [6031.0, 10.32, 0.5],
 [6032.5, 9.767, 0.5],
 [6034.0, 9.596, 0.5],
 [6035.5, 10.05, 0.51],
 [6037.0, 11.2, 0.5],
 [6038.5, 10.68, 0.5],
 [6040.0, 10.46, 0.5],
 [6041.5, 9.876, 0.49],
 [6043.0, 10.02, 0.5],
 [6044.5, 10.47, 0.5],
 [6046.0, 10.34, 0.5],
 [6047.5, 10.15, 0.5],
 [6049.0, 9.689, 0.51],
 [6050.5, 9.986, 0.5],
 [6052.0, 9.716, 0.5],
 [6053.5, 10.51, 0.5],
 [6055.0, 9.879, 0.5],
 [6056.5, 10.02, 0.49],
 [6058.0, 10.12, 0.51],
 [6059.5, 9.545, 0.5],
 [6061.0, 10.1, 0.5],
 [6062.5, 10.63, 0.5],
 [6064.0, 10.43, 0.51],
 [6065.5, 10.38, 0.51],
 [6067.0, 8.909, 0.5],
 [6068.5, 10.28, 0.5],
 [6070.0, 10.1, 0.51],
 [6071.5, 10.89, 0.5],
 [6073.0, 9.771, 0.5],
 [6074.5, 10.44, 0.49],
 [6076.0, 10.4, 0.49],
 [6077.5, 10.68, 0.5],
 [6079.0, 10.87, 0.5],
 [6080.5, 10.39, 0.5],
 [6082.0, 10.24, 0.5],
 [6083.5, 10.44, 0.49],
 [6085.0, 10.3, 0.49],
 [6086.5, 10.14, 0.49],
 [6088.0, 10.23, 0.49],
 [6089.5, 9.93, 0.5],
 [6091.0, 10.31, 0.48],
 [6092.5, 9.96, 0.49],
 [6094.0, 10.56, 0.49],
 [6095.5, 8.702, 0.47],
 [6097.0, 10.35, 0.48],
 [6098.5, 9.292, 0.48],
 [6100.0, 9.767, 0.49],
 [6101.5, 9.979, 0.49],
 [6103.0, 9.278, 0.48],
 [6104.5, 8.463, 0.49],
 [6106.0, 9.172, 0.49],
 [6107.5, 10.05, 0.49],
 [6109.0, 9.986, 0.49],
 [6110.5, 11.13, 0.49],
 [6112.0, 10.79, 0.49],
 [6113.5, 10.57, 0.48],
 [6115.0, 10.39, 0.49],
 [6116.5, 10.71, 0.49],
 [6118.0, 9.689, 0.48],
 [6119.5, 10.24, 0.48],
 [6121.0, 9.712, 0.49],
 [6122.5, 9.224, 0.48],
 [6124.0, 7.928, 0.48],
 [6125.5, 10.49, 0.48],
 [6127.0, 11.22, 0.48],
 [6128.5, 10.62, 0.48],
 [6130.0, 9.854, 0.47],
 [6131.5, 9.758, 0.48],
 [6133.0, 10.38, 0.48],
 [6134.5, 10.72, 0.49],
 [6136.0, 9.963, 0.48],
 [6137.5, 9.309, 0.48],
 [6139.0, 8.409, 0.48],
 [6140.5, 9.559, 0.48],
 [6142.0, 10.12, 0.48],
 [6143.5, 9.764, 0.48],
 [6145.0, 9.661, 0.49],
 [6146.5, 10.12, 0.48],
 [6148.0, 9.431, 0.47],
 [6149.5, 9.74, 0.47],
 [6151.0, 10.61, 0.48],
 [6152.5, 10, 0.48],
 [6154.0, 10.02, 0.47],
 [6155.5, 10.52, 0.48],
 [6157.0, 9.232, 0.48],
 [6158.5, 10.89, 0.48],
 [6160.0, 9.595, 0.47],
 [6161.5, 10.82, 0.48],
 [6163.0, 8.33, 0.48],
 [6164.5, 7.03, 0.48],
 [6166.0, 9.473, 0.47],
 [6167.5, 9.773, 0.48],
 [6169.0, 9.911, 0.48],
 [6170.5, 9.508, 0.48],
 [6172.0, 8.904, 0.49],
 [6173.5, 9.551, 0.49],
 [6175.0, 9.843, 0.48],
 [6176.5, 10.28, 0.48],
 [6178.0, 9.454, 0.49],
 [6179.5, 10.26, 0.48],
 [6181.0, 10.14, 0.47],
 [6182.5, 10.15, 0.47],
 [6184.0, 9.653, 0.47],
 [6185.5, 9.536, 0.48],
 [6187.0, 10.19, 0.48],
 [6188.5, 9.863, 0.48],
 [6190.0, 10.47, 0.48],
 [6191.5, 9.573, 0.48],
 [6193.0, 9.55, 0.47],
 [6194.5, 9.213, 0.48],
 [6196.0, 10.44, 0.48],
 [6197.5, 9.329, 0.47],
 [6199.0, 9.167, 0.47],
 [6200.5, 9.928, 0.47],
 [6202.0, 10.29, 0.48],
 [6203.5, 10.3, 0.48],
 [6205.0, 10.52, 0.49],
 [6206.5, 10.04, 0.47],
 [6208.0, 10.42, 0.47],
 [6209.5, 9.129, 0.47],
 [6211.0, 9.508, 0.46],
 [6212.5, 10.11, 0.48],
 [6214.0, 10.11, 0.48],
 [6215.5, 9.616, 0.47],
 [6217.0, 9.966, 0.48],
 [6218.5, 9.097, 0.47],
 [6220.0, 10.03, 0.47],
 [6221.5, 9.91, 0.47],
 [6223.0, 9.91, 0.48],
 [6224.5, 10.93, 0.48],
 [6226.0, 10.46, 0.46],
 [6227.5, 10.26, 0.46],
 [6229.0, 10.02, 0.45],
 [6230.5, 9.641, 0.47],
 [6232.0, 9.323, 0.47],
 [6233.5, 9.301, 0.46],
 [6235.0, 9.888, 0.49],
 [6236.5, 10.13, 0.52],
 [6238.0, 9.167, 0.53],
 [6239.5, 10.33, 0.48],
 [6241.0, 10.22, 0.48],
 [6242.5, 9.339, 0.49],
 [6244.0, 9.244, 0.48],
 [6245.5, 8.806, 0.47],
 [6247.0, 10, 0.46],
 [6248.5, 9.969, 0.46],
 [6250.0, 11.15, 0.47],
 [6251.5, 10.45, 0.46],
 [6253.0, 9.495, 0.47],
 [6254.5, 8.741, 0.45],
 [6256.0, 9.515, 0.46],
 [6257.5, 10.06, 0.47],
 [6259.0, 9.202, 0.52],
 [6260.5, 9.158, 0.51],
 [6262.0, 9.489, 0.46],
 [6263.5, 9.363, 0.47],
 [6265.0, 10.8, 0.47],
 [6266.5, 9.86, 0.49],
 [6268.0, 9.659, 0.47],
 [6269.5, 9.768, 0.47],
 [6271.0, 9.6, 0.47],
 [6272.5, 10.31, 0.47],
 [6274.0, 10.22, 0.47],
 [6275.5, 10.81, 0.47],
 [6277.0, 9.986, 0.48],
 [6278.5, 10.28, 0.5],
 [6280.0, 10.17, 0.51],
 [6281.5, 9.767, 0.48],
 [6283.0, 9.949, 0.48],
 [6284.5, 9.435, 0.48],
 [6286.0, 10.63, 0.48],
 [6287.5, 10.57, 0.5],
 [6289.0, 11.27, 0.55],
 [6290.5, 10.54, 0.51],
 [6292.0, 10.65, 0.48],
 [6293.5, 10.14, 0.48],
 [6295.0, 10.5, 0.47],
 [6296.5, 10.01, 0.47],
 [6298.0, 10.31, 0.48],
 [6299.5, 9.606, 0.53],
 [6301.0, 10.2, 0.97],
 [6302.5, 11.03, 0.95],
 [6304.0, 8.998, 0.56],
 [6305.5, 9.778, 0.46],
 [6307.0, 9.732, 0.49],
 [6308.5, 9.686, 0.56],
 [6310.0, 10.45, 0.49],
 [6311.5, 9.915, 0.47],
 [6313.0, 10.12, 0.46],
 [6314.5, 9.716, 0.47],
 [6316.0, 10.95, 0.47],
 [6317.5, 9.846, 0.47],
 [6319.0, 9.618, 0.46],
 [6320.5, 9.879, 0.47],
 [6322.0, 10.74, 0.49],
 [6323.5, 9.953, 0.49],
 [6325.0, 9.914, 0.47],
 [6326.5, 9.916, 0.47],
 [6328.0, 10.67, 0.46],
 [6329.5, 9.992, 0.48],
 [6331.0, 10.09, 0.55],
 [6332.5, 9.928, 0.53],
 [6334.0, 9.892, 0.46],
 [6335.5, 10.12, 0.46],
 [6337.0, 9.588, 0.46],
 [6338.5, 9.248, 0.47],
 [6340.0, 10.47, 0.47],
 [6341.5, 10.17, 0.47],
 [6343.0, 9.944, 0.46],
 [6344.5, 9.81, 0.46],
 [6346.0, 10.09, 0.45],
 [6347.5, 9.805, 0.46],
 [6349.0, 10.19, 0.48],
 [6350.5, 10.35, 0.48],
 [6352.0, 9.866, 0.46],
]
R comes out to 0.03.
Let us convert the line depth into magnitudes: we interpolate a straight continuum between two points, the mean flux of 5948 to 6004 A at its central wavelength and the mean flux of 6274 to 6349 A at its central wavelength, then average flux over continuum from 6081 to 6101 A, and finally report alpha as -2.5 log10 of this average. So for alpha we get 0.03 mag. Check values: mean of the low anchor 10.3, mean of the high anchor 10.1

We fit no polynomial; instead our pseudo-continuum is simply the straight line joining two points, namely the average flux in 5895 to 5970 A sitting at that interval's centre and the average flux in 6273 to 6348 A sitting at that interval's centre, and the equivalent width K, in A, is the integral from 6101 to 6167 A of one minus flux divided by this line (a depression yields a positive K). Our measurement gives 1.2 A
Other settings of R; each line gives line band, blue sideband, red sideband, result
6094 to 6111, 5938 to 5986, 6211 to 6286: 0.047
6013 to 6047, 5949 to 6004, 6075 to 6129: 0.010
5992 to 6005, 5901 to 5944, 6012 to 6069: -0.009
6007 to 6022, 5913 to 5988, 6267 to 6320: 0.045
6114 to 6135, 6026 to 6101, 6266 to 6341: 0.005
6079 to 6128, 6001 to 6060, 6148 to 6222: -0.009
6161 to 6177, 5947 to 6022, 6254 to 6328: 0.082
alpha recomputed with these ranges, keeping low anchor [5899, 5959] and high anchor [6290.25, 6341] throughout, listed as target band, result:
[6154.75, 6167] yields 0.061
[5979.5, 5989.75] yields -0.056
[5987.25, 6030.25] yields 0.001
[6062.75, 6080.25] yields -0.029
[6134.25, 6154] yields 0.028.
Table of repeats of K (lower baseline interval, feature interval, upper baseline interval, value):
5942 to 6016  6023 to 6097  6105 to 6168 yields -1.0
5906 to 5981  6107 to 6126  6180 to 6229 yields -0.1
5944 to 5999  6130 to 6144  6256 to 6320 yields 0.6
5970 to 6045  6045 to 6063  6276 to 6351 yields 0.2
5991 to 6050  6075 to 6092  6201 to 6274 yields -0.6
